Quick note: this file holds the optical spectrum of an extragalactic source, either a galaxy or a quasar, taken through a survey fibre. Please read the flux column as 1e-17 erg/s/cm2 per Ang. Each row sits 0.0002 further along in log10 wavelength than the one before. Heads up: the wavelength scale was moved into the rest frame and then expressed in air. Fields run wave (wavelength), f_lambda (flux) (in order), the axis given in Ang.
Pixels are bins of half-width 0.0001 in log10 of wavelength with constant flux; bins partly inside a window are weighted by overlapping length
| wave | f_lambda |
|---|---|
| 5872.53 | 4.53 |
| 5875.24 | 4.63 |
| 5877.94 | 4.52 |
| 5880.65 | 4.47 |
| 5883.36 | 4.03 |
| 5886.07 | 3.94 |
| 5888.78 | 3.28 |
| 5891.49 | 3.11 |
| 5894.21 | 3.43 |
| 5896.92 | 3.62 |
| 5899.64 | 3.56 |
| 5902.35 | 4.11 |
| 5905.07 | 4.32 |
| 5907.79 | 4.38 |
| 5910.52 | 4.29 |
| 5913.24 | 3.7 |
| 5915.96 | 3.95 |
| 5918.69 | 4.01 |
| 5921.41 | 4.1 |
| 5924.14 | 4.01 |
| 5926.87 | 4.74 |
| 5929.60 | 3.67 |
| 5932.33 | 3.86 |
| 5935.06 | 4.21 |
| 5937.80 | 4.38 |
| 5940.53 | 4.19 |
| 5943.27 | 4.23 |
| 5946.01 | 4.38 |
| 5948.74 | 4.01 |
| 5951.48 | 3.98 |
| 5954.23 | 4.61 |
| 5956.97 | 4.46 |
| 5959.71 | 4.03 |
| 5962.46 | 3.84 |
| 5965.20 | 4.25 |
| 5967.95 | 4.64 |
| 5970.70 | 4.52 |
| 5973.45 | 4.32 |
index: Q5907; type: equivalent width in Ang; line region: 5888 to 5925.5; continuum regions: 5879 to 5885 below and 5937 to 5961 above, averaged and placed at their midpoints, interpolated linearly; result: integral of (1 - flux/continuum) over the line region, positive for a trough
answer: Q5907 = 3.4 Ang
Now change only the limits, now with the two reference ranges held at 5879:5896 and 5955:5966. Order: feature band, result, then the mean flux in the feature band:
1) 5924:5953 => -0.9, 4.16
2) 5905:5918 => -0.8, 4.1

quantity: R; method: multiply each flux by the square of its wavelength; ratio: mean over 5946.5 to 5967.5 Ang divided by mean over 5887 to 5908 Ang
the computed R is 1.16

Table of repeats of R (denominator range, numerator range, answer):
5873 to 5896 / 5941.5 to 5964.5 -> 1.09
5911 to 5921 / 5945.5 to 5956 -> 1.09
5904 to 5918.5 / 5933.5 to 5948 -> 1.05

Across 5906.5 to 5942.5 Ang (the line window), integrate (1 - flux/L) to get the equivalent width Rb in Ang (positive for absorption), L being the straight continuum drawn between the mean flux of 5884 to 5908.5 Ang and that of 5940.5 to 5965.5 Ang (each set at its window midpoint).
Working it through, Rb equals -1.3 Ang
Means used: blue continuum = 3.74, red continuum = 4.2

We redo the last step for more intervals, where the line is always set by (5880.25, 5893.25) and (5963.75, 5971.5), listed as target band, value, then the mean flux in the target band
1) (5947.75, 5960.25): 0.3 Ang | 4.24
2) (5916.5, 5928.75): -0.4 Ang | 4.17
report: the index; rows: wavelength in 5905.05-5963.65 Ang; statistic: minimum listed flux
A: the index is 3.67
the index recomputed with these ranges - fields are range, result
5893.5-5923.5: 3.43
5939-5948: 4.19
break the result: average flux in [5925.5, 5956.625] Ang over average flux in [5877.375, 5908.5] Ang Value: 1.1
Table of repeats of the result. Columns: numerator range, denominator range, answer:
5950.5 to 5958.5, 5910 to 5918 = 1.10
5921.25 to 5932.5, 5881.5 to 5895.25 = 1.14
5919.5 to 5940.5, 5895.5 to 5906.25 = 1.06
